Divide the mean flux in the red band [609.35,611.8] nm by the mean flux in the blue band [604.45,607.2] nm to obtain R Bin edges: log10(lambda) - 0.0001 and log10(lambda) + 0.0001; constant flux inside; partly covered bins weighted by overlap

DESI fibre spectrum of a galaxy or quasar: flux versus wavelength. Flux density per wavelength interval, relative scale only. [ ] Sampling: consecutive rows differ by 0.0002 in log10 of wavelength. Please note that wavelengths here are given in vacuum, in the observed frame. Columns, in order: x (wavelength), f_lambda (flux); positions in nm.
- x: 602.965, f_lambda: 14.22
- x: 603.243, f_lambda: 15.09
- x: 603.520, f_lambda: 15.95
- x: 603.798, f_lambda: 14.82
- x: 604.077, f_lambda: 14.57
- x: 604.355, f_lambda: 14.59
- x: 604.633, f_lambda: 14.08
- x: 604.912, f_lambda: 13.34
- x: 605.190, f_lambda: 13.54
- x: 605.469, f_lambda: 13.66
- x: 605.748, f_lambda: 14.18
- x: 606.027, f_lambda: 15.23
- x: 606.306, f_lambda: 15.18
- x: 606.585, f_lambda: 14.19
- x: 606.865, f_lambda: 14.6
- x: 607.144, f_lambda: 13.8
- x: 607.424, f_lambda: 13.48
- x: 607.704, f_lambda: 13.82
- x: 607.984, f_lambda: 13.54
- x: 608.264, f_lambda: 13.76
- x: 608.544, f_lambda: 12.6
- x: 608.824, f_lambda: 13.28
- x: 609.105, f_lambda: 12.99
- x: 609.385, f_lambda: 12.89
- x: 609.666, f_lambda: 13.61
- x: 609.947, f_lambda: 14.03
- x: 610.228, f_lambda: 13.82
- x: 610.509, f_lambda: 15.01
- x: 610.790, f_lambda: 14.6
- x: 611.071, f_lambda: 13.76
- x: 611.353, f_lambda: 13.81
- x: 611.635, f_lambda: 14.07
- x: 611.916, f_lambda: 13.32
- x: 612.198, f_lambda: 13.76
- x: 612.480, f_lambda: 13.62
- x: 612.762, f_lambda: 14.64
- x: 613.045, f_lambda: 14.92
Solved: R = 0.99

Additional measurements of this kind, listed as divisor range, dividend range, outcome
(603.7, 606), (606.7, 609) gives 0.96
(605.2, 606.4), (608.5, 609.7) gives 0.91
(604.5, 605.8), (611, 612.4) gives 1.00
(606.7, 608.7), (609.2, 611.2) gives 1.02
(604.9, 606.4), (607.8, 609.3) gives 0.93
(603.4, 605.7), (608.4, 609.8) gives 0.91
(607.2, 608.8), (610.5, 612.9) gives 1.04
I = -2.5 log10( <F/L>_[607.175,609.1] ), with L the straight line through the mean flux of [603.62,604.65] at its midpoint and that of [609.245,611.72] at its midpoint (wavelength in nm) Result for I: 0.06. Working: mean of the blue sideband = 14.6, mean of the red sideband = 14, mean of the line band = 13.4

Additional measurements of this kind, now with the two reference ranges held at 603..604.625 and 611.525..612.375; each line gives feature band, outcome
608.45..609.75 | 0.08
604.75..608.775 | 0.04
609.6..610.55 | -0.01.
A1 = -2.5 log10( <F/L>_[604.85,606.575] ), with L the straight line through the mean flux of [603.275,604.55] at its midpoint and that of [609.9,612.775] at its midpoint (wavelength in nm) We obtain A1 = 0.04 mag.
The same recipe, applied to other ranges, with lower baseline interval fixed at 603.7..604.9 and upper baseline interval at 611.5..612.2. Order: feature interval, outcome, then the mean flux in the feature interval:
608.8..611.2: 0.01 mag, 13.8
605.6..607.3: -0.02 mag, 14.5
